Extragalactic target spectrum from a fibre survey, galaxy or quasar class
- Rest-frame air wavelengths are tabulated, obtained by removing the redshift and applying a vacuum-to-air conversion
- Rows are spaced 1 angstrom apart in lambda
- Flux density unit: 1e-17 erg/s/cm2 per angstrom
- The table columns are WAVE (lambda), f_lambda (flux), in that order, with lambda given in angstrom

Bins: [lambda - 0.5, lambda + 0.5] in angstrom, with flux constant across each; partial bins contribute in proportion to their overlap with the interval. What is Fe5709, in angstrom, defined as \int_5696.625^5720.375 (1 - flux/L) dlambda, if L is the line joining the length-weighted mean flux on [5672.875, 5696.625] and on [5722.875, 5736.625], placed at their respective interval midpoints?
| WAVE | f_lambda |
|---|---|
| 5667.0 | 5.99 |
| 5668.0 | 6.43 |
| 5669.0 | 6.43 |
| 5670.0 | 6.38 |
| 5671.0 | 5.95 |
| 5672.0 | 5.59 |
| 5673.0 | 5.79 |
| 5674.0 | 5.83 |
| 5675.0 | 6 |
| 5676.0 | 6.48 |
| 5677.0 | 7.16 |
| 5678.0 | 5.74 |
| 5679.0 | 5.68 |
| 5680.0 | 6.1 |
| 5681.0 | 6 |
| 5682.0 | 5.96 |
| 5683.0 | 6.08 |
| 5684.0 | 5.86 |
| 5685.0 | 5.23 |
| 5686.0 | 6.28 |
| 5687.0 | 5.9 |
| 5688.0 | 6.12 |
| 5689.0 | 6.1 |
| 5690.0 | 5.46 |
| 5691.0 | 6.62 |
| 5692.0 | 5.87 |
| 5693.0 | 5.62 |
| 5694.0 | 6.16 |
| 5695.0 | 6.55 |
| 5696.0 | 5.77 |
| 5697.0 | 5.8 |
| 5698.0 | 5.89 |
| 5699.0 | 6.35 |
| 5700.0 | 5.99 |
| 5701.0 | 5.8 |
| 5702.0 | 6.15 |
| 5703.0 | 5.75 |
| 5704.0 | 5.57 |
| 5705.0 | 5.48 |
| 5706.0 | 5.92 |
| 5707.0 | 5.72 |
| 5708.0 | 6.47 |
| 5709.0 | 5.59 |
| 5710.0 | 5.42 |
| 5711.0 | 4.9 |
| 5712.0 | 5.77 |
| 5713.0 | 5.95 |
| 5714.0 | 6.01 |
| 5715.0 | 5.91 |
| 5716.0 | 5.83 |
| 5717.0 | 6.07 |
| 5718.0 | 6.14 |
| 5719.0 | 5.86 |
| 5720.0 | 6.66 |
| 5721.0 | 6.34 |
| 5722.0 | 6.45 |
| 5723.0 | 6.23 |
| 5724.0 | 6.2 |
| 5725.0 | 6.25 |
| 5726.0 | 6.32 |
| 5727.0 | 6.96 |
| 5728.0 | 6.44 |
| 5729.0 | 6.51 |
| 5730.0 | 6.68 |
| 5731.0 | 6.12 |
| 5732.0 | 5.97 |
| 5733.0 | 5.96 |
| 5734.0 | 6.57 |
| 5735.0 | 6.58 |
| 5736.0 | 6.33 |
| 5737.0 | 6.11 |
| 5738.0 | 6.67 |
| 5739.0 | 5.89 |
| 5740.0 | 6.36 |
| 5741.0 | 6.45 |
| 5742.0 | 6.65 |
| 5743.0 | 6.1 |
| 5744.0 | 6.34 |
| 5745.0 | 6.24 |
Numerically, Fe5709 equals 1.3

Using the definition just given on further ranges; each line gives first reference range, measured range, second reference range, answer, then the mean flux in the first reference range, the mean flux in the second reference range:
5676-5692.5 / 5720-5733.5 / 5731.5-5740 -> -0.28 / 6.02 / 6.27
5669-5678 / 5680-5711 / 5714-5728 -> 1.43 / 6.14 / 6.25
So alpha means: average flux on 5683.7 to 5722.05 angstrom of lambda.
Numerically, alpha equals 5.93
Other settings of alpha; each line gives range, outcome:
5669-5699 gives 6.01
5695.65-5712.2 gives 5.79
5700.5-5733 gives 6.04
